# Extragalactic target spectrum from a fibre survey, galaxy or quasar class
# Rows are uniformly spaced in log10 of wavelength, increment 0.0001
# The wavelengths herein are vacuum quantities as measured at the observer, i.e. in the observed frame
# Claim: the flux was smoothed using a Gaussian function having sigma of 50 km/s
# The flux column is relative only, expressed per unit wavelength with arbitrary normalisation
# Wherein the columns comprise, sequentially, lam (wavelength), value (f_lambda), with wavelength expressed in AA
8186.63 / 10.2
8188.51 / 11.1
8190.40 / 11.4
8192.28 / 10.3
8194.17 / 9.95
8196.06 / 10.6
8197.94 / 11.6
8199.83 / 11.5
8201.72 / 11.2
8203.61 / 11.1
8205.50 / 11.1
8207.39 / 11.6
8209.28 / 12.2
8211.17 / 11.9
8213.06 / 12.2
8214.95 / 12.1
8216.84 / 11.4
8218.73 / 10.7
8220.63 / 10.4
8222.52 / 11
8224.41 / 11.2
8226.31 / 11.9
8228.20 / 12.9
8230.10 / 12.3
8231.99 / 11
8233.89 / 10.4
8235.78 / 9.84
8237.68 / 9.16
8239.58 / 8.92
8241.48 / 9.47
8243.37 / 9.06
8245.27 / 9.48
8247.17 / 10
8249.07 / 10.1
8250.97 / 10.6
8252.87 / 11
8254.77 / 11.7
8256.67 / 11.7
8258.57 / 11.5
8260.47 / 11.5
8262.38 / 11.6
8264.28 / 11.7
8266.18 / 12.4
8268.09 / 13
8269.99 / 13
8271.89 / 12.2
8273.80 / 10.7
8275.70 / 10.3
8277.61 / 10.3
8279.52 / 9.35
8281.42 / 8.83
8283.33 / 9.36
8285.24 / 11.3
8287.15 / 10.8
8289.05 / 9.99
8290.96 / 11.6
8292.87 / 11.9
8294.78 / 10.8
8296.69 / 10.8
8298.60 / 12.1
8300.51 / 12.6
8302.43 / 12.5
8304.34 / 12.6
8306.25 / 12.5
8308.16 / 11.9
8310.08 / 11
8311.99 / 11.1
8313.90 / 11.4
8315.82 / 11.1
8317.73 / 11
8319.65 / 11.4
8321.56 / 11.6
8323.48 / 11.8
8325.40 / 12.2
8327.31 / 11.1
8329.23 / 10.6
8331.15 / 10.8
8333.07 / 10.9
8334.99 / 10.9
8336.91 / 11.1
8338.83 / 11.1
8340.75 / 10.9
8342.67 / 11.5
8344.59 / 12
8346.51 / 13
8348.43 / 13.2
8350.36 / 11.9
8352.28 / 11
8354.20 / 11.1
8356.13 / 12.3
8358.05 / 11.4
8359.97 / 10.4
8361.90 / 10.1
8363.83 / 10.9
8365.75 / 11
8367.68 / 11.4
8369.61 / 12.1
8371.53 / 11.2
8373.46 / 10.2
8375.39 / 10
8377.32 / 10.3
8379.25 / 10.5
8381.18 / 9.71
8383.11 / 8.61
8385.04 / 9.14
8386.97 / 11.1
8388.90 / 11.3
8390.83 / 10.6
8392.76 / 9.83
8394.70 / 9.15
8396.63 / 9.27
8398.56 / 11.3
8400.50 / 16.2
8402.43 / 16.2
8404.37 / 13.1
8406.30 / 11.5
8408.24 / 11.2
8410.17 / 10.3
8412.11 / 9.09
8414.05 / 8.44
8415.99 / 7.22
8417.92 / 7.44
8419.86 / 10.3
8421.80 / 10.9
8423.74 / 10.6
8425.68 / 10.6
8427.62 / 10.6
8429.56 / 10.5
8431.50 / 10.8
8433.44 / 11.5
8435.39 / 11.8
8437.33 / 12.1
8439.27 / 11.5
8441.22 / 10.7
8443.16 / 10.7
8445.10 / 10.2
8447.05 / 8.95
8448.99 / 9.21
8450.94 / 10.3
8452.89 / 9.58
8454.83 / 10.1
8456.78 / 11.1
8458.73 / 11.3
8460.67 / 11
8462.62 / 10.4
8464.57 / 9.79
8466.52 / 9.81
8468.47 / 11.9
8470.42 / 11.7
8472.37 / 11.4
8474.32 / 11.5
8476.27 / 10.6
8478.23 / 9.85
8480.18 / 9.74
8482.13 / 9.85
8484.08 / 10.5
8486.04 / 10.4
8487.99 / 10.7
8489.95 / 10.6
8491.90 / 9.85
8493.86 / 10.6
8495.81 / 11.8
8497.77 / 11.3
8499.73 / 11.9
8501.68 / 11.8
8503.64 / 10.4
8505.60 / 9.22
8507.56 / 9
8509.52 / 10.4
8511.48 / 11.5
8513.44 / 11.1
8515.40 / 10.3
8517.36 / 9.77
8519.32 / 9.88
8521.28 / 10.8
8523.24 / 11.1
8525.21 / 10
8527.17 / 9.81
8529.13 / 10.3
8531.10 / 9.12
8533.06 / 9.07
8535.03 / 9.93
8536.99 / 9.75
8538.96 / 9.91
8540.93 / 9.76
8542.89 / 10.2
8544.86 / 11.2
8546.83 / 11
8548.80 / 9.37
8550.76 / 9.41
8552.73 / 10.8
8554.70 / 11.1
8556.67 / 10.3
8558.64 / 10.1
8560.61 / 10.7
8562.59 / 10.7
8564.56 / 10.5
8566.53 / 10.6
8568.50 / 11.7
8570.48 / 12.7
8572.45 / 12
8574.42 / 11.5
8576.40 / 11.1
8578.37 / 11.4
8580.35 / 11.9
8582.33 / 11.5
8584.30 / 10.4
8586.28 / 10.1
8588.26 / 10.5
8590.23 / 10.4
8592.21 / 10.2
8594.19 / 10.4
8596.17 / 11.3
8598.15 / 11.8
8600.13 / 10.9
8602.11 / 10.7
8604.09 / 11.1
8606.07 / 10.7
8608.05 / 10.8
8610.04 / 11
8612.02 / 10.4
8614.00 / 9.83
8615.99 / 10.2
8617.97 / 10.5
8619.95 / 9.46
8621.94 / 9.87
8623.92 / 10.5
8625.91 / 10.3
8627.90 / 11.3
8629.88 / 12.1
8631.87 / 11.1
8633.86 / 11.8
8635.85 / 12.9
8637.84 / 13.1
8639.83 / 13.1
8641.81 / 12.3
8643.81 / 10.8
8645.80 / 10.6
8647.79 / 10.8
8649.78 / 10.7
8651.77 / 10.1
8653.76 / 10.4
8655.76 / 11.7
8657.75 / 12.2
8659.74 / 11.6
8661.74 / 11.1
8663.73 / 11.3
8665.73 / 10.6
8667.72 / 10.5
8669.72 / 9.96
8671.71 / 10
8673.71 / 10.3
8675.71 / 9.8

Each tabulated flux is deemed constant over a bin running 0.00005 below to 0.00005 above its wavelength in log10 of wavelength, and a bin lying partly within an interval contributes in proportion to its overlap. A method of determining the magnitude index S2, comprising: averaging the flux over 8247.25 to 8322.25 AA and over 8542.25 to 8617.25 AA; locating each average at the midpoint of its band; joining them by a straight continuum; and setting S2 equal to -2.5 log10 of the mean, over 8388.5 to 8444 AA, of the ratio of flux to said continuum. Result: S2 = 0.022 mag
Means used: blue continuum 11.3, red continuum 10.8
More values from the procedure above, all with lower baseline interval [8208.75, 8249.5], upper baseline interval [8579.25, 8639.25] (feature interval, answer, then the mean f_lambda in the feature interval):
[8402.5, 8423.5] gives 0.06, 10.2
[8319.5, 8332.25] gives -0.05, 11.3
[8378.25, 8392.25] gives 0.07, 10.1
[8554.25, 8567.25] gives 0.04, 10.5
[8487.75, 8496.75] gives 0.02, 10.7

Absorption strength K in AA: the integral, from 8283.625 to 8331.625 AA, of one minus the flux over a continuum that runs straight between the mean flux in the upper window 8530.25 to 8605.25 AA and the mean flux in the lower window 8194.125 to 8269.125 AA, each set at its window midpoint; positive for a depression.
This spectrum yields -1.94 AA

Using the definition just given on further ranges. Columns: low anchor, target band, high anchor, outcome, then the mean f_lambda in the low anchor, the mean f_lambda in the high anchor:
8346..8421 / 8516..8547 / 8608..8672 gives 2.4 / 10.8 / 11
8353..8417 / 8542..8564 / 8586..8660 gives 1.0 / 10.8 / 11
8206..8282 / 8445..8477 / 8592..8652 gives 1.4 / 11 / 11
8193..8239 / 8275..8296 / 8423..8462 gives 1.2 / 11.2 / 10.7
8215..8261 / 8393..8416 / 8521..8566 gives -1.7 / 10.7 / 10.2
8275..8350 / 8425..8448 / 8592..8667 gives 0.7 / 11.3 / 11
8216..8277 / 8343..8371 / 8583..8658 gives -1.4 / 11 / 10.9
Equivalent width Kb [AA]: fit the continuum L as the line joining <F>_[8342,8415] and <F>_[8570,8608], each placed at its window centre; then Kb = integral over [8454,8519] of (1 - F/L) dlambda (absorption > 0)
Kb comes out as 2.6 AA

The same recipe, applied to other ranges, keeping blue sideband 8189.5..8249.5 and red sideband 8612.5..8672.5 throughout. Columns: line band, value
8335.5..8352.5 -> -1.30 AA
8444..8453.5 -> 1.12 AA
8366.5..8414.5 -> 0.18 AA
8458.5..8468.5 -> 0.38 AA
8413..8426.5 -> 1.98 AA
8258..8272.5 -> -1.64 AA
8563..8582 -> -0.80 AA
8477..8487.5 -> 0.82 AA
